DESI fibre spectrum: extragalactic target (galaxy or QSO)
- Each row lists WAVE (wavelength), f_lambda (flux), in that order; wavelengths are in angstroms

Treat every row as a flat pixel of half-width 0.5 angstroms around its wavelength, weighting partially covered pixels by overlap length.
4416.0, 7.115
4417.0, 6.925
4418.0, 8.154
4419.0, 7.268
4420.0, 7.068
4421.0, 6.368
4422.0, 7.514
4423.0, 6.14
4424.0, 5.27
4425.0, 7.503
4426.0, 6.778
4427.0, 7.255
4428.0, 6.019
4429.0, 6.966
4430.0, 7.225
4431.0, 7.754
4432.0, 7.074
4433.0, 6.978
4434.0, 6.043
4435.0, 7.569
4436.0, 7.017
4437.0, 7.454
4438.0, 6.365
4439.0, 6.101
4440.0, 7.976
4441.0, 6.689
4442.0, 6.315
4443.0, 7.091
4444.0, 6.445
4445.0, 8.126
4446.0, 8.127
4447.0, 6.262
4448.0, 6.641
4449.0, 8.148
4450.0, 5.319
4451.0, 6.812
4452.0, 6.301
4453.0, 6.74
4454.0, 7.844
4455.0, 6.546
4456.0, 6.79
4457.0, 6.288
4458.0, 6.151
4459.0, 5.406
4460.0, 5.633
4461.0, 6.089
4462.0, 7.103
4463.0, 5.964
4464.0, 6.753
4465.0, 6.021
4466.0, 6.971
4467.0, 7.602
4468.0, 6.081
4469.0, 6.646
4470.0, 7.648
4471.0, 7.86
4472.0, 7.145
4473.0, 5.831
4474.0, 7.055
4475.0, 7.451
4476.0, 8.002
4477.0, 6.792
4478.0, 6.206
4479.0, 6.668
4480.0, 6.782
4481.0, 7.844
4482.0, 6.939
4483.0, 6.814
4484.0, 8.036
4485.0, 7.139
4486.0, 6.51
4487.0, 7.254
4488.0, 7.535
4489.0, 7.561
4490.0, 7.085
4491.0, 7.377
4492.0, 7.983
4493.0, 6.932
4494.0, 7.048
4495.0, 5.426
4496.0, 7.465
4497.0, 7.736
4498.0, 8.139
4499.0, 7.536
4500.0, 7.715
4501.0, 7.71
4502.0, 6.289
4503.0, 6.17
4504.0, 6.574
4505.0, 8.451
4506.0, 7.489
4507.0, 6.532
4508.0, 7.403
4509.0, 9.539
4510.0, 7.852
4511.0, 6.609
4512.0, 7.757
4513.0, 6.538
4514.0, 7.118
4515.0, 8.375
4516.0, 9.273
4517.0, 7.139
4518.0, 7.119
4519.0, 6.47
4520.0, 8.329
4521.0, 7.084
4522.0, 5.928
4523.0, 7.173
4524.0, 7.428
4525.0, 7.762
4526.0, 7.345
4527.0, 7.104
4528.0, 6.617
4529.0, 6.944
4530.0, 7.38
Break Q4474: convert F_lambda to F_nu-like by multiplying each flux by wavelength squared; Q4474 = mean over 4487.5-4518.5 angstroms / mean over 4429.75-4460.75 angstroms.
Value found 1.1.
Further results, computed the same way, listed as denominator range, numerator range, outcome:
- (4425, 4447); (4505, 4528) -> 1.10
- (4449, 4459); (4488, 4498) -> 1.12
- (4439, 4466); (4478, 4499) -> 1.10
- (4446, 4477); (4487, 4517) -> 1.12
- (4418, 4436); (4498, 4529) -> 1.11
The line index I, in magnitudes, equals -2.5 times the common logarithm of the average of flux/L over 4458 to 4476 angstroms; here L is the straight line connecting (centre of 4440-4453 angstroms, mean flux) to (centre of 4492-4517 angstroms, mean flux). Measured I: 0.06 mag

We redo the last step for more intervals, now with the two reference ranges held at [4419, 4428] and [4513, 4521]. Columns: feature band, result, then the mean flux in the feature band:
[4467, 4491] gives 0.020 mag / 7.1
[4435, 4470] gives 0.041 mag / 6.73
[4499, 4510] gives 0.007 mag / 7.42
